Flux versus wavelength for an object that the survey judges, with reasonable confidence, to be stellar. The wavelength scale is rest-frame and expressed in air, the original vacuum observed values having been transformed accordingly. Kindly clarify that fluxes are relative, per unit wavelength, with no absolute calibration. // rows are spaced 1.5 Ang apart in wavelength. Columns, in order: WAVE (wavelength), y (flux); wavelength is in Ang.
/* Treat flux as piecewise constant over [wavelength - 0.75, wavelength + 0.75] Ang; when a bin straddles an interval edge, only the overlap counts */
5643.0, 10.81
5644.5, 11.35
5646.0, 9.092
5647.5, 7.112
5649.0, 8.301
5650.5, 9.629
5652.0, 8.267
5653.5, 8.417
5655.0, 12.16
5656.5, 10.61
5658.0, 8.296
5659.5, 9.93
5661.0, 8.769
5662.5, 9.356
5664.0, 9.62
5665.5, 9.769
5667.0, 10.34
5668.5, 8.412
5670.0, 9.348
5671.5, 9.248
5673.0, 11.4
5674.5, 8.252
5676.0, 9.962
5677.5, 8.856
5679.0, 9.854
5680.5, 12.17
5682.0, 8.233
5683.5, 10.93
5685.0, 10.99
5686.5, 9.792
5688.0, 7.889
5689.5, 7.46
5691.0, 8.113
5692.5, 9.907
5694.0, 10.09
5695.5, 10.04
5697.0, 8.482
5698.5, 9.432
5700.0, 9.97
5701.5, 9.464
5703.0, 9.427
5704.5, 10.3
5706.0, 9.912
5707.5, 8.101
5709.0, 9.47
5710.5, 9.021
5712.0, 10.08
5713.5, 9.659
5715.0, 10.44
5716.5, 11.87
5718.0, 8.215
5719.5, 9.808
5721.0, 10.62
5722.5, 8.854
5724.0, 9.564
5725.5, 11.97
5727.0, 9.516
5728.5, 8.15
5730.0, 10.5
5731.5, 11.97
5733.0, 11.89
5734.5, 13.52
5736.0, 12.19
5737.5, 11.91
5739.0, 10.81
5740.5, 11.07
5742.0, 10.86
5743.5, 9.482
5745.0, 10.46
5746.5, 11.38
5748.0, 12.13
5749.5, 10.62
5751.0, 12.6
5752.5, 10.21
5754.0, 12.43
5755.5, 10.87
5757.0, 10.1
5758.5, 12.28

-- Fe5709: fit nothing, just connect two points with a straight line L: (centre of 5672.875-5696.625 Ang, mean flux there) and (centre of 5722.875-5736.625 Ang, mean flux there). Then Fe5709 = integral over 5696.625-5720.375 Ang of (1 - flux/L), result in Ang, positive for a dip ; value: 1.55 Ang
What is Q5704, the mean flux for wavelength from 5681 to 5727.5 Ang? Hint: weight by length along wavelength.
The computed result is 9.61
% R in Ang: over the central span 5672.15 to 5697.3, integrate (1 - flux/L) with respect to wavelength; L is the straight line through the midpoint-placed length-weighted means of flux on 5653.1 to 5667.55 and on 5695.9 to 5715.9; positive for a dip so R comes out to 0.2 Ang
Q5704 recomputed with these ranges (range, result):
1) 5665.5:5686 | 9.84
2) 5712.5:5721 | 10.1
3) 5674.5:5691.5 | 9.44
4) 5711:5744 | 10.6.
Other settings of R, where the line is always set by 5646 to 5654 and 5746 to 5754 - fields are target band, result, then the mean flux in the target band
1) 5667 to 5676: -0.4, 9.47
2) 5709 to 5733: 1.2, 10.1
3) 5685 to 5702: 0.9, 9.23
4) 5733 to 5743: -0.5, 11.7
